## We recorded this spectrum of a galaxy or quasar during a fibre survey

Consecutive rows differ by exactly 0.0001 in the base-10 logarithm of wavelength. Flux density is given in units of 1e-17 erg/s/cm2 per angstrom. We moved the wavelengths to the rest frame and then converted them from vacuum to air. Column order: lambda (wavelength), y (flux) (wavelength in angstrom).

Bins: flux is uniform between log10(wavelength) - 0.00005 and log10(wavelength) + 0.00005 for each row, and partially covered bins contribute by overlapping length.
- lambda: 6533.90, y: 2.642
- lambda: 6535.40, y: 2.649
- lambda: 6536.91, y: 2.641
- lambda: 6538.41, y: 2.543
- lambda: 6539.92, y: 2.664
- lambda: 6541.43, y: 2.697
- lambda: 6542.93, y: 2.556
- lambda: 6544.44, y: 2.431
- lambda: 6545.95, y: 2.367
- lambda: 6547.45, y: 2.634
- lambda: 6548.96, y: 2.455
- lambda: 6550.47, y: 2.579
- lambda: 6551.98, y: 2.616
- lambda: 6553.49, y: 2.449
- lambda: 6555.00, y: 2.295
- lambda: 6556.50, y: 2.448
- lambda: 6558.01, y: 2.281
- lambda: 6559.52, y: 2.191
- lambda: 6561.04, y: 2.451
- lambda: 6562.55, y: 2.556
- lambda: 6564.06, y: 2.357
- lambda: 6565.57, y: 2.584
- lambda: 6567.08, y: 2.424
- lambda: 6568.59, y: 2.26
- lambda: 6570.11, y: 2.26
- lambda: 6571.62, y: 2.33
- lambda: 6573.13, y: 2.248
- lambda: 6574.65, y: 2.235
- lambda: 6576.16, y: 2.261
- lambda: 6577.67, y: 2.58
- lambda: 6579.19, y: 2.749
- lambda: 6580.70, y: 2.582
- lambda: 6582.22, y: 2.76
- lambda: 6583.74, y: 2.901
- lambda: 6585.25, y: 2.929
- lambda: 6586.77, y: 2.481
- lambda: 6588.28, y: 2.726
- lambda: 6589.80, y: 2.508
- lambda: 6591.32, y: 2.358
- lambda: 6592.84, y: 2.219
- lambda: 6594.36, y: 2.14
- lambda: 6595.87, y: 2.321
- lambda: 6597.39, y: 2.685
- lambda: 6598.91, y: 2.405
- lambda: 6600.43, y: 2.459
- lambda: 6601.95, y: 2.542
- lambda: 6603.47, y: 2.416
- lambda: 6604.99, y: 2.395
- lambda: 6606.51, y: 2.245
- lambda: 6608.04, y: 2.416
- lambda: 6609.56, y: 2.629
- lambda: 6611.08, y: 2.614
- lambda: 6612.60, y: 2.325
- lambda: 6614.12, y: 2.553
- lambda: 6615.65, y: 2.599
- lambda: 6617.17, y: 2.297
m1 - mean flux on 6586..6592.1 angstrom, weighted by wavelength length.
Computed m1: 2.52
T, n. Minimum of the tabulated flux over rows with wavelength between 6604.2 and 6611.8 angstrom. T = 2.245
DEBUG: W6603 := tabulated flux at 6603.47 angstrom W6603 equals 2.416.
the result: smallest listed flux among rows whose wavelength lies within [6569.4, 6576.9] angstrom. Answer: 2.235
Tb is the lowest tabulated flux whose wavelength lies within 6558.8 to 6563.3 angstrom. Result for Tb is 2.191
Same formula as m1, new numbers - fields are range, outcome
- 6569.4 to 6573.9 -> 2.28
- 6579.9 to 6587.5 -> 2.73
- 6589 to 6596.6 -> 2.31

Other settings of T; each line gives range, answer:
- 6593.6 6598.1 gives 2.14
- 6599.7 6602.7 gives 2.459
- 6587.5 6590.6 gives 2.508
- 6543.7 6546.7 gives 2.367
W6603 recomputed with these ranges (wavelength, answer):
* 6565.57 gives 2.584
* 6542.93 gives 2.556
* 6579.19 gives 2.749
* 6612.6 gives 2.325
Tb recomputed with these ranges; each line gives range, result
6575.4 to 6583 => 2.261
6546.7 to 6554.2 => 2.449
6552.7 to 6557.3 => 2.295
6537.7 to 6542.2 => 2.543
